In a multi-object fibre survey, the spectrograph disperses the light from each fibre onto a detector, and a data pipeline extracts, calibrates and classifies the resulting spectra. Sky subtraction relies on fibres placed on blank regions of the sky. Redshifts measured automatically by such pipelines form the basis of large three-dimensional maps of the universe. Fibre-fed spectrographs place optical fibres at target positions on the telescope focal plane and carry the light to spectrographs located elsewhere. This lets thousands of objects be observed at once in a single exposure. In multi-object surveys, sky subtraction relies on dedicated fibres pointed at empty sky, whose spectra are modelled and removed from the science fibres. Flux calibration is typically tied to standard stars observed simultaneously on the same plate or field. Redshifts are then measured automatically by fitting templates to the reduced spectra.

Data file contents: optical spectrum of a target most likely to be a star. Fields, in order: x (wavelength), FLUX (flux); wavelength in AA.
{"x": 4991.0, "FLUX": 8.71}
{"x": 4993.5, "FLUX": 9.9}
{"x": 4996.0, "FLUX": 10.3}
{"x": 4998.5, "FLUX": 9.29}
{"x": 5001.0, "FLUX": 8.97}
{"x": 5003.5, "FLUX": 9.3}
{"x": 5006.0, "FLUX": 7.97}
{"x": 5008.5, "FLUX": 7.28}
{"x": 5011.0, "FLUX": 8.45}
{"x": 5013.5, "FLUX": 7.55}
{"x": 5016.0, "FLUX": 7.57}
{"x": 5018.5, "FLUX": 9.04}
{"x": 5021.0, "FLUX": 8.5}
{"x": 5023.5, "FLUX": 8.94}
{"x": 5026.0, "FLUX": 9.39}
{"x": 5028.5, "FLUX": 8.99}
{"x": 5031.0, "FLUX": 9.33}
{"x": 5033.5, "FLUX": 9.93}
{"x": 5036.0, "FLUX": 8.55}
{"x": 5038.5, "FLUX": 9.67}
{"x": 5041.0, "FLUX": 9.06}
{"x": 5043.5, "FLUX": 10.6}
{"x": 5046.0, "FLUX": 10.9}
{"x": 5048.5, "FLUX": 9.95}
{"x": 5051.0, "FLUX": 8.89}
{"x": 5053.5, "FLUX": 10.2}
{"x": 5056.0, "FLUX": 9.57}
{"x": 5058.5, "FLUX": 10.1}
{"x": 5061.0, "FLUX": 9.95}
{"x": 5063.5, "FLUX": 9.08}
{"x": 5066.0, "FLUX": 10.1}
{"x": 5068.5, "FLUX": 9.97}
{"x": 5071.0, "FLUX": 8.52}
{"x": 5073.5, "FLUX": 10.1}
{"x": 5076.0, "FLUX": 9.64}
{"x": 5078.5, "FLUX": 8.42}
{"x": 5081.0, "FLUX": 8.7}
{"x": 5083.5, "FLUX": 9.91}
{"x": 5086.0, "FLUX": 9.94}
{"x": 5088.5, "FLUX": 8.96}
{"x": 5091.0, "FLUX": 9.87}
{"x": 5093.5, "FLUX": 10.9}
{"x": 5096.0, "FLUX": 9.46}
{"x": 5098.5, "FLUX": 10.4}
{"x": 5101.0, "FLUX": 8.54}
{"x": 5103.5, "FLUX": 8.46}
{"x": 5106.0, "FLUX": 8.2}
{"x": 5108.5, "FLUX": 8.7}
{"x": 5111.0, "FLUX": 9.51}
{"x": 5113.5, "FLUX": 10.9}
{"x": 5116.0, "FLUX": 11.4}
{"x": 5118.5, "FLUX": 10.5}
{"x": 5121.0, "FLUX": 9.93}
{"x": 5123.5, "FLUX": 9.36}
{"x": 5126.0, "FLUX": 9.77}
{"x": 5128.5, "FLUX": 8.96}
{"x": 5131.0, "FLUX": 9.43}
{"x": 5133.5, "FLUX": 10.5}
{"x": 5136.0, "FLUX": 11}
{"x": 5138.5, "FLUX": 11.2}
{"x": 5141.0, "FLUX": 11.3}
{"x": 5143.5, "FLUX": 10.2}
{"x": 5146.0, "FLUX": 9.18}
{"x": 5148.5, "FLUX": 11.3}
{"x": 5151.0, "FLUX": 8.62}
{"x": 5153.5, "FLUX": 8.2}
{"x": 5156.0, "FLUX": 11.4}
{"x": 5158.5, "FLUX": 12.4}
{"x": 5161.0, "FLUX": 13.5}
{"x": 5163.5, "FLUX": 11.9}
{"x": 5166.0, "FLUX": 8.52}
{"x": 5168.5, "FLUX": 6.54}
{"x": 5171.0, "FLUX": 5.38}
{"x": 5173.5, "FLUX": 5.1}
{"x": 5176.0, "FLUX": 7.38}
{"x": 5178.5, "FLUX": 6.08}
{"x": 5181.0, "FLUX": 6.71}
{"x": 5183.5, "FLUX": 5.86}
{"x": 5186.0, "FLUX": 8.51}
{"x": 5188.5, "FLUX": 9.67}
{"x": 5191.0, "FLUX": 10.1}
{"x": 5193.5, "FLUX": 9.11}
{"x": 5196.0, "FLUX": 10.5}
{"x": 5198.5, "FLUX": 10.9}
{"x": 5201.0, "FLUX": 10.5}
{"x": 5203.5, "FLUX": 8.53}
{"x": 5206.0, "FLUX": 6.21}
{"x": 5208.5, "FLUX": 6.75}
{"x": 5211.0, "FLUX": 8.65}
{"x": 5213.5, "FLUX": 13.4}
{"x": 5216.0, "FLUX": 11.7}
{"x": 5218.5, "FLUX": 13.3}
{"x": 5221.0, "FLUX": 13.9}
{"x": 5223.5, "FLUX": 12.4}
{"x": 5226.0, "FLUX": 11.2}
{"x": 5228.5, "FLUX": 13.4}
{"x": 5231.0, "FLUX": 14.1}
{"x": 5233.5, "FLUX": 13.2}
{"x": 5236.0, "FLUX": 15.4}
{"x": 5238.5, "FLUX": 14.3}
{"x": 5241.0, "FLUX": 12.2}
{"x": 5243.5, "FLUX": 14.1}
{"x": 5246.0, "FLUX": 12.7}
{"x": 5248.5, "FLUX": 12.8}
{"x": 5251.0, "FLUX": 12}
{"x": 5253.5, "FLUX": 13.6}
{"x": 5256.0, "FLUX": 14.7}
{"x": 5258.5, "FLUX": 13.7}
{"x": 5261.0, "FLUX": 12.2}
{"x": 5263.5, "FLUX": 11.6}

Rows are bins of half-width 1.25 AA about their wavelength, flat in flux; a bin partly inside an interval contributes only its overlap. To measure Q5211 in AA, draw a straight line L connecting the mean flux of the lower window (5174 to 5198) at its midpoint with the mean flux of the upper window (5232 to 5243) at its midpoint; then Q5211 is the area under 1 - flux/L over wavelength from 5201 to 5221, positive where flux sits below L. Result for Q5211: 1.7 AA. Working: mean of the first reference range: 8.2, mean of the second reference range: 13.8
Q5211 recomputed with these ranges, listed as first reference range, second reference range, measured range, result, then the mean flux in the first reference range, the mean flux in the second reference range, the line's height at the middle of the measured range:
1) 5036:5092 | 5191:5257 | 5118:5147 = 1.29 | 9.62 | 11.9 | 10.6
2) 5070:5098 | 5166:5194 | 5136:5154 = -4.45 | 9.53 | 7.32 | 8.12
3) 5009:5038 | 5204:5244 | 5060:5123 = 1.61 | 8.73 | 12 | 9.85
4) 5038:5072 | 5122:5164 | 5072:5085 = 0.78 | 9.77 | 10.5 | 9.95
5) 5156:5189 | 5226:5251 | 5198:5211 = 2.77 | 8.36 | 13.4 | 10.8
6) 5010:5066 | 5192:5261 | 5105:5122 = 0.78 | 9.3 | 12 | 10.4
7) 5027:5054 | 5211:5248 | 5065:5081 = 1.29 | 9.62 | 13.1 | 10.2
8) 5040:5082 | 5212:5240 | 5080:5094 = 0.75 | 9.64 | 13.2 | 10.2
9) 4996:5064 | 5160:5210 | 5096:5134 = -3.87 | 9.17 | 8.36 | 8.73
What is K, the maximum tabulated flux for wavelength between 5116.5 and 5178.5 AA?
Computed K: 13.5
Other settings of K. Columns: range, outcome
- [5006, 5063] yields 10.9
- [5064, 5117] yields 11.4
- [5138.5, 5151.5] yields 11.3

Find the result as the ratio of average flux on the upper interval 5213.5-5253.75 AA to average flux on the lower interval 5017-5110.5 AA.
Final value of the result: 1.39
